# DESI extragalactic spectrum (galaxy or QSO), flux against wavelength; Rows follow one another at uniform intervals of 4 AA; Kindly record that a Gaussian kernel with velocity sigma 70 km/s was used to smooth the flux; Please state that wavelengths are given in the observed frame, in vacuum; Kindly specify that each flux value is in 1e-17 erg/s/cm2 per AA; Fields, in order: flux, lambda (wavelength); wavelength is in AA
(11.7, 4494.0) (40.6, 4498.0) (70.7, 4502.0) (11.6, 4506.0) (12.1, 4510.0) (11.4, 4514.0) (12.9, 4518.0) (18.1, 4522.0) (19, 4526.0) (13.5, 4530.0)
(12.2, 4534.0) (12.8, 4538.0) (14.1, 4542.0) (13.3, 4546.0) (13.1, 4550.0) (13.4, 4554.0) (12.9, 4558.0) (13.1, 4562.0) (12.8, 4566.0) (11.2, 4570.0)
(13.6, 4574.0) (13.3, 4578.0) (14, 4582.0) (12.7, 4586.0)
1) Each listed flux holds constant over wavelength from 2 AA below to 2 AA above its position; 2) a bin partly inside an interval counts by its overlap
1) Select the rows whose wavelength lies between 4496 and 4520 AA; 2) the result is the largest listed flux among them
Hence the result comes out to 70.7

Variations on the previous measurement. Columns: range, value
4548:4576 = 13.6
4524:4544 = 19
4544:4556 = 13.4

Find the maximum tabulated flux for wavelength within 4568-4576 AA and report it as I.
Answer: 13.6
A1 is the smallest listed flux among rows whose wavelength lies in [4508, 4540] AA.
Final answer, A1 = 11.4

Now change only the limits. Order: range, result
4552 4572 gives 11.2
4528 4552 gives 12.2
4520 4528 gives 18.1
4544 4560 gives 12.9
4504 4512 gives 11.6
